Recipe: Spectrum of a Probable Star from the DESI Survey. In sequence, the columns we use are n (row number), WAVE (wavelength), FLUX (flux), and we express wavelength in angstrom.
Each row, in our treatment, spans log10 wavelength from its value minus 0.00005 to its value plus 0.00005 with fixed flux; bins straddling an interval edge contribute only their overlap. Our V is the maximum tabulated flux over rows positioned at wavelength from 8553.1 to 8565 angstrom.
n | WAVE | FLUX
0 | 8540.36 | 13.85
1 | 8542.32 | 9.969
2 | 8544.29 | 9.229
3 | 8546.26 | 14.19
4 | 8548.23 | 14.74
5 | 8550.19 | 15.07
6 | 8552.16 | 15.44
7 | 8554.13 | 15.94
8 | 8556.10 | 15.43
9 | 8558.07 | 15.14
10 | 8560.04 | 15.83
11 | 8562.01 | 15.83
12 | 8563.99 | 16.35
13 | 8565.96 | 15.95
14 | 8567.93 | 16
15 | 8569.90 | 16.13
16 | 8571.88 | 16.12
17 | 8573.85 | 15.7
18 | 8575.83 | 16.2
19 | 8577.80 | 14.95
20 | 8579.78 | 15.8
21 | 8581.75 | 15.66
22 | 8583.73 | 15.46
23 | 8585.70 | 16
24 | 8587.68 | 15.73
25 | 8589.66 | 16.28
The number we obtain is 16.35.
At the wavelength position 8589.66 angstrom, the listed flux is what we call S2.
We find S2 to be 16.28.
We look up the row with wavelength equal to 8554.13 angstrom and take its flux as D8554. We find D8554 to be 15.94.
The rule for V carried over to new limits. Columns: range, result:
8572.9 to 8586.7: 16.2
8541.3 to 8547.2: 14.19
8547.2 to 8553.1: 15.44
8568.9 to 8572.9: 16.13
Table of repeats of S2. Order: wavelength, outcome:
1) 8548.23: 14.74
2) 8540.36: 13.85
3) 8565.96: 15.95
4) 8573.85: 15.7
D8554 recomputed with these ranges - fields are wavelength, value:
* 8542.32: 9.969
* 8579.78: 15.8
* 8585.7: 16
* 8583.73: 15.46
